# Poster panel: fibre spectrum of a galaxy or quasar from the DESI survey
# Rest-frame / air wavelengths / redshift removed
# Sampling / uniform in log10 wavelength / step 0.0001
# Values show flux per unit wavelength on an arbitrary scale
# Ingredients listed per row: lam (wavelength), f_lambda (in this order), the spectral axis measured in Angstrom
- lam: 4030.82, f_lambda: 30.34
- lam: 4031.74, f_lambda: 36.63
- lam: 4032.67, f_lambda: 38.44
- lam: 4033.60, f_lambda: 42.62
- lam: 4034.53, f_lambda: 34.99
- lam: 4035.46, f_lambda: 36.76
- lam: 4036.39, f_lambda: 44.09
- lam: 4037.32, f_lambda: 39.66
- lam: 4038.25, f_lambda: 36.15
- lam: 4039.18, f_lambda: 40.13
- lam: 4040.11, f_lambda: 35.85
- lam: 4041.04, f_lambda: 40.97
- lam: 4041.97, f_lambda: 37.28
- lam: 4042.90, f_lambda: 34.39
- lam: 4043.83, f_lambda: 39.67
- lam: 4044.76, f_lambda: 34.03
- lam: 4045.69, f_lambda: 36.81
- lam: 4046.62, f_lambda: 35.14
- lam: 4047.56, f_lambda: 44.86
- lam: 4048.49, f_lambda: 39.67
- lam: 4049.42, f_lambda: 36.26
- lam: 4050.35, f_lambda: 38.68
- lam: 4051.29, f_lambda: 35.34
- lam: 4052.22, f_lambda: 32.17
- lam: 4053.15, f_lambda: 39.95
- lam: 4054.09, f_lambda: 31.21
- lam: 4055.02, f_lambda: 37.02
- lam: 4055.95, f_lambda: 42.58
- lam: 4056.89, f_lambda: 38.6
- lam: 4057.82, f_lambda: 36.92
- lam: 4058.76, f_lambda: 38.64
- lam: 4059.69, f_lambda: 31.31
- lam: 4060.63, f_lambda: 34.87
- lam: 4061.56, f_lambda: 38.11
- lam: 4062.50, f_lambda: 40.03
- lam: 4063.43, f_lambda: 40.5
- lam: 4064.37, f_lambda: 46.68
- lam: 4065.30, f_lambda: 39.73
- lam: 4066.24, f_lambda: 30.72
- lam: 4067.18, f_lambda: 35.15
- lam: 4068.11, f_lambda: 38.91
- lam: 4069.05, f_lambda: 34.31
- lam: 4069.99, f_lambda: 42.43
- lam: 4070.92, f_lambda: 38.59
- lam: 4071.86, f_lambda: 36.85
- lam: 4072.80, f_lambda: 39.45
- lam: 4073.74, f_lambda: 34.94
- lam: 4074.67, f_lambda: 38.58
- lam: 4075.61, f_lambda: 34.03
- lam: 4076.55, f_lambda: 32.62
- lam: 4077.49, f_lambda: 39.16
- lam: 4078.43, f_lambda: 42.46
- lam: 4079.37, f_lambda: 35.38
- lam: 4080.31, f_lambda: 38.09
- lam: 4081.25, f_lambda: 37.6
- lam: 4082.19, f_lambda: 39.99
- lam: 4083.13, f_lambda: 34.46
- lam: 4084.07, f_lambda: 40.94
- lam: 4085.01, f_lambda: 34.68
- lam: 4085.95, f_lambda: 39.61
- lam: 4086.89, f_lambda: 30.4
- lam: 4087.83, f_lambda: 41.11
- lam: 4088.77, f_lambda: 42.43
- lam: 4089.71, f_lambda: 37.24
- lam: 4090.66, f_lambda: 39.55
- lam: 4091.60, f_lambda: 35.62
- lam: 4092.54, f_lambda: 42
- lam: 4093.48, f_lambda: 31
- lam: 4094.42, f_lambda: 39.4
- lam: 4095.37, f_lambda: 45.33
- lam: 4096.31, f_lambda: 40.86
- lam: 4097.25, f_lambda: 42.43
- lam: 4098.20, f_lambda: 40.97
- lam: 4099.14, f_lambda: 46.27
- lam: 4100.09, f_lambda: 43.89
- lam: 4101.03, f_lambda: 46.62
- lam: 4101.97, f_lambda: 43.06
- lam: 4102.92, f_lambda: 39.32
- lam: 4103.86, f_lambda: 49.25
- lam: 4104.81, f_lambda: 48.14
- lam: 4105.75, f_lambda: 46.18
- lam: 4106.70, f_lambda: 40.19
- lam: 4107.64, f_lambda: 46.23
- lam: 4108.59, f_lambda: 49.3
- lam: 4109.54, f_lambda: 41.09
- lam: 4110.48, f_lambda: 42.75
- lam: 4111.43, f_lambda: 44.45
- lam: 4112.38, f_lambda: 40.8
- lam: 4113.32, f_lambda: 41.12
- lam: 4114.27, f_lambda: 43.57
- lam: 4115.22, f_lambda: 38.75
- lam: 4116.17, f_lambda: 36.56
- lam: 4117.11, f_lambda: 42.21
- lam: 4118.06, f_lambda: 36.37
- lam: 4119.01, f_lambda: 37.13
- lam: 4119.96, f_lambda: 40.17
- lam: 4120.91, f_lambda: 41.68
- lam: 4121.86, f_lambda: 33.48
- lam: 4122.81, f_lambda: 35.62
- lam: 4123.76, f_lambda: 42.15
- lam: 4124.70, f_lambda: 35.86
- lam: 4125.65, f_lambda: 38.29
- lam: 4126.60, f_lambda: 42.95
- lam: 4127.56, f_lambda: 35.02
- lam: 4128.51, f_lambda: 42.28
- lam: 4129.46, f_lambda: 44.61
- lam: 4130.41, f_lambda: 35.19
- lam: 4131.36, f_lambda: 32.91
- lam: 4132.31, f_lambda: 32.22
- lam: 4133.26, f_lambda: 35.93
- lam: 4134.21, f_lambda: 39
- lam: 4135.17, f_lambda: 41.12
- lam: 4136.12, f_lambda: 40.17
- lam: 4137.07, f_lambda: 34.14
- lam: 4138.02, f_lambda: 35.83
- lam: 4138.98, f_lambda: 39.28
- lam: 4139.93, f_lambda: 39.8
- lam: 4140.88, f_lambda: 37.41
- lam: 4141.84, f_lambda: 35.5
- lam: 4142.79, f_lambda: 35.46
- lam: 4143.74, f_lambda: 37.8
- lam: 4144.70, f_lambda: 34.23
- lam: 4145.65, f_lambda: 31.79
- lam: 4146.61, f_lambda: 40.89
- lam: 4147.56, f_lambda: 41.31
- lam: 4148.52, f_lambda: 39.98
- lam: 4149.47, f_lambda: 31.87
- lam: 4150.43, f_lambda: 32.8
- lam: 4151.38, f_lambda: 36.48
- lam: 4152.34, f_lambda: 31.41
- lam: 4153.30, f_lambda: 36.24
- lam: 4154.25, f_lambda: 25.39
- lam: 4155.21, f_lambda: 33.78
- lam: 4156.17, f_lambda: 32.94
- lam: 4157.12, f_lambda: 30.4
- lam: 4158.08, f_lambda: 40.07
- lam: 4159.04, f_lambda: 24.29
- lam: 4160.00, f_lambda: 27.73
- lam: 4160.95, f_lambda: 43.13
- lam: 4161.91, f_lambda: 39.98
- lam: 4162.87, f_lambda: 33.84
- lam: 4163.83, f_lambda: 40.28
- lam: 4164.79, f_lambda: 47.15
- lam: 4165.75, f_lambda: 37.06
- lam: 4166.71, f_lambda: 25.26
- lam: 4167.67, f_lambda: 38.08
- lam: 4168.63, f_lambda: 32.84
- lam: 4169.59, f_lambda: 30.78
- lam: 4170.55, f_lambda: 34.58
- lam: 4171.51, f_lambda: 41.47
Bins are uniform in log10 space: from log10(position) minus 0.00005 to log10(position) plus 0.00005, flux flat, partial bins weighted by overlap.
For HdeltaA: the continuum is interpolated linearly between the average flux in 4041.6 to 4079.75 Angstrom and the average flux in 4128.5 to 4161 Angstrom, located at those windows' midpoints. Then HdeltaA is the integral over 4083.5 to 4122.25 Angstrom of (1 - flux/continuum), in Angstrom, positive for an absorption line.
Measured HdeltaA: -4.8 Angstrom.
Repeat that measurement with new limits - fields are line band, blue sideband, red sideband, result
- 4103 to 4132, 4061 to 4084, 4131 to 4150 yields -2.74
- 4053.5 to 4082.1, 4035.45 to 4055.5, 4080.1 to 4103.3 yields 0.79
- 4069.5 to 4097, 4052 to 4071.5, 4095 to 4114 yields 1.78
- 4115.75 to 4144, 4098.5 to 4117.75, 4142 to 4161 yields 0.64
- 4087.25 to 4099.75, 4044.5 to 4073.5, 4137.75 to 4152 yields -1.03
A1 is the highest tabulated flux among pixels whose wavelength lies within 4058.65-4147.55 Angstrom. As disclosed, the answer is 49.3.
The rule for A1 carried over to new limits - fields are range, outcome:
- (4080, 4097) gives 45.33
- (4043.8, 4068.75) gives 46.68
